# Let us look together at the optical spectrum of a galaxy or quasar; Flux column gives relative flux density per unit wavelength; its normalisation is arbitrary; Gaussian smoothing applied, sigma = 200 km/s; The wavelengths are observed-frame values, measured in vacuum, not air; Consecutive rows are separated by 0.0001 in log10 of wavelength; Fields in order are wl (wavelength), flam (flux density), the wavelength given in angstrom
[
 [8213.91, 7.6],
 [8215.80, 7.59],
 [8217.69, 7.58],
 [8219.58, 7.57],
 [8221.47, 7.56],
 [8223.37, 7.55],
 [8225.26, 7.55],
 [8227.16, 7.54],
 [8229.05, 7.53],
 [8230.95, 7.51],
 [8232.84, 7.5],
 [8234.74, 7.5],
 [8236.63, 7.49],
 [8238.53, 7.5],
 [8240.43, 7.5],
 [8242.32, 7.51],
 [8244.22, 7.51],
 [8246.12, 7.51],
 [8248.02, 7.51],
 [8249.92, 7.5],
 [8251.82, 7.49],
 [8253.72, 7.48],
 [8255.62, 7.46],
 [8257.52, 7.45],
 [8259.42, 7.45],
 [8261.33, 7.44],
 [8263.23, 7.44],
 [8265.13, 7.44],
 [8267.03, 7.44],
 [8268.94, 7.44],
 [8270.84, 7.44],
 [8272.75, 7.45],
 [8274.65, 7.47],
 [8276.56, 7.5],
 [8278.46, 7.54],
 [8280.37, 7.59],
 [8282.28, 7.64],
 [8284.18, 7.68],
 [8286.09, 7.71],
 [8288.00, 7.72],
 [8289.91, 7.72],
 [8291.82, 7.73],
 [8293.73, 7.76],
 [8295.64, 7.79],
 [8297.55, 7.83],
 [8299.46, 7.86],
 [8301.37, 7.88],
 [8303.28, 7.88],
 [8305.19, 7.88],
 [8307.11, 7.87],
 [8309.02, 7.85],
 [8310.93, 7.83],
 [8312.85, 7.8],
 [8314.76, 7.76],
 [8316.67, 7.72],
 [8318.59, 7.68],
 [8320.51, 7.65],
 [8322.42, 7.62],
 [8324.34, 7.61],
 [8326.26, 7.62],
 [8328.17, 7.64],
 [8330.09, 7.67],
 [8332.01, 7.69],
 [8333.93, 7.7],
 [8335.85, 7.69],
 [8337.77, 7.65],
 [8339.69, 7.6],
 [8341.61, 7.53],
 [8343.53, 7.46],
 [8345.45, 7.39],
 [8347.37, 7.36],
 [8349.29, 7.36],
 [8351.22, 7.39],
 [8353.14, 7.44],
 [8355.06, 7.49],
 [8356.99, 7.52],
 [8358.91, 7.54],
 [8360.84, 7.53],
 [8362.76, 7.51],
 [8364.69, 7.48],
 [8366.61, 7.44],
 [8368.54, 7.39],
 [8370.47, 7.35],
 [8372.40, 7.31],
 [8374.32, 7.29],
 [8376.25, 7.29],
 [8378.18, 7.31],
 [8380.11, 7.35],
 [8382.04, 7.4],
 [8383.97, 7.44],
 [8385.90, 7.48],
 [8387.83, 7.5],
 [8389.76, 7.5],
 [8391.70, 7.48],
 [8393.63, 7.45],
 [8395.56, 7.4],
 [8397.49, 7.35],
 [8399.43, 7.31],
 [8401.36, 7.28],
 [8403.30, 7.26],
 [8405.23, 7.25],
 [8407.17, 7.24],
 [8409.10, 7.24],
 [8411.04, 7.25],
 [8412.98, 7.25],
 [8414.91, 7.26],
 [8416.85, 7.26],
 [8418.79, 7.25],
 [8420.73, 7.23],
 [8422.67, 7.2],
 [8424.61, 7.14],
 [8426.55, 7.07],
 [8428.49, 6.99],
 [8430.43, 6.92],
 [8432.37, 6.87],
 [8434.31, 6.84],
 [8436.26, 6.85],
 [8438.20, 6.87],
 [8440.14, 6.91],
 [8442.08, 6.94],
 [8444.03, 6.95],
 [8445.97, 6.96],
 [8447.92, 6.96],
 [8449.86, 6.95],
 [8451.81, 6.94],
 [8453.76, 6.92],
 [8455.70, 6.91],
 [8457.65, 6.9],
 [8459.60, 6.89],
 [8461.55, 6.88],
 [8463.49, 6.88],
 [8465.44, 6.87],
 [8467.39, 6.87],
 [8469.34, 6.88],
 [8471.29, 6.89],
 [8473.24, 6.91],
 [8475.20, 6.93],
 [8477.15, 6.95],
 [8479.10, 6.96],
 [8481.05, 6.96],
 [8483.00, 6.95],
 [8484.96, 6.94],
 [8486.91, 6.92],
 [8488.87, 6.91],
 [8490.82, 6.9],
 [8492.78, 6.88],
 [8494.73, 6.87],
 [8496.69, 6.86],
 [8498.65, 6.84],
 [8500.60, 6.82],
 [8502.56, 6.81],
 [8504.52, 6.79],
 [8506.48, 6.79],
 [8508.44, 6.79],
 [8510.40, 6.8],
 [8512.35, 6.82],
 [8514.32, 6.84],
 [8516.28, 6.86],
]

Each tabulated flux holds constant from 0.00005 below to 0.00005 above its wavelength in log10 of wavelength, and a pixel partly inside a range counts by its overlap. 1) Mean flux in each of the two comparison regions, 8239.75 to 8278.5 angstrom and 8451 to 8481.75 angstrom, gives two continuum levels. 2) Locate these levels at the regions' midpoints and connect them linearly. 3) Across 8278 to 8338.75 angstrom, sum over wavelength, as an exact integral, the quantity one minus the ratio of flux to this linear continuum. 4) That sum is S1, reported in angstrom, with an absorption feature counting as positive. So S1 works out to -3.2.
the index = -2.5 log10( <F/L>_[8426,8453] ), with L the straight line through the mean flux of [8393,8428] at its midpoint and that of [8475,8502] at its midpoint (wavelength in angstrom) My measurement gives 0.03 mag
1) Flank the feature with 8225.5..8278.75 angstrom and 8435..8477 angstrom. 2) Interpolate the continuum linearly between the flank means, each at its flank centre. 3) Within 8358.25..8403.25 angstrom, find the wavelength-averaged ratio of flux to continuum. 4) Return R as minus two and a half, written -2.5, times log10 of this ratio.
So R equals -0.042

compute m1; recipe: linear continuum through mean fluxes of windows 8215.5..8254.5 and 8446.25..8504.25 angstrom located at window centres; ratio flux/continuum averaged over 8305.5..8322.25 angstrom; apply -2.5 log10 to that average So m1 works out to -0.06 mag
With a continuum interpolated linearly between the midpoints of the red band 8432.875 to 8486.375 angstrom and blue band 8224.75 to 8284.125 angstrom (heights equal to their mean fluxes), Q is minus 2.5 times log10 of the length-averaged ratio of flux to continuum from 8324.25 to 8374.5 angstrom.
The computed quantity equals -0.04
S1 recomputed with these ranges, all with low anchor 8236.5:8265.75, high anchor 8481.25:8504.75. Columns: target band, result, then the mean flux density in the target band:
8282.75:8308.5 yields -1.48 angstrom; 7.79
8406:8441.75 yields -0.19 angstrom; 7.09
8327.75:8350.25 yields -0.92 angstrom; 7.56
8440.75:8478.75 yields 0.25 angstrom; 6.92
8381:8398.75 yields -0.76 angstrom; 7.44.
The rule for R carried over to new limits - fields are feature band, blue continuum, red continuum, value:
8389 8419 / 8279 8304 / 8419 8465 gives -0.023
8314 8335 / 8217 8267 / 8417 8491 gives -0.055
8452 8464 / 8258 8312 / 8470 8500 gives 0.017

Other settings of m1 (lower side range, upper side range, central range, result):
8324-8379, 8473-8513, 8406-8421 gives 0.00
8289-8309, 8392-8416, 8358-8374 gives 0.01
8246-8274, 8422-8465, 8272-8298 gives -0.04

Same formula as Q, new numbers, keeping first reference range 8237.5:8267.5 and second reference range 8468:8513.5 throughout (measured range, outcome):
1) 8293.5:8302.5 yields -0.07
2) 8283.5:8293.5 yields -0.05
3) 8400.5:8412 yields -0.02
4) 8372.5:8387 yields -0.03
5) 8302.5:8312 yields -0.07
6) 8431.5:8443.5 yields 0.02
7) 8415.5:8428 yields -0.02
